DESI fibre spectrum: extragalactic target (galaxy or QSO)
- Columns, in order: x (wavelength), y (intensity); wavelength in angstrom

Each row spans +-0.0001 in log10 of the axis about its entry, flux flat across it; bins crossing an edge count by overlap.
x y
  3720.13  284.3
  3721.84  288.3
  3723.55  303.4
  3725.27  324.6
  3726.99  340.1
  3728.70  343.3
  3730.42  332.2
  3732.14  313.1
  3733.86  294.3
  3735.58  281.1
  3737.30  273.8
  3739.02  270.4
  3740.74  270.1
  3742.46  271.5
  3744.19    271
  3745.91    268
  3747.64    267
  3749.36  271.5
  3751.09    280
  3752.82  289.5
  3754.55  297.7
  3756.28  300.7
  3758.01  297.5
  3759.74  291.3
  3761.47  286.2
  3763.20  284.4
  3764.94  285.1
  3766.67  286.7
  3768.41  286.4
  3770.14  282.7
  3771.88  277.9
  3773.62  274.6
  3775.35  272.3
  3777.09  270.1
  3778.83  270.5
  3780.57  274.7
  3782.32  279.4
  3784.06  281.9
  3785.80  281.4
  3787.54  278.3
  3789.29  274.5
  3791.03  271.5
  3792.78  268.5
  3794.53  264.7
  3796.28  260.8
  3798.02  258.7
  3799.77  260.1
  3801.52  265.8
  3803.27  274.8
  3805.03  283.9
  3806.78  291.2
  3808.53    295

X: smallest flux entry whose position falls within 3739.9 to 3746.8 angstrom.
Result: 268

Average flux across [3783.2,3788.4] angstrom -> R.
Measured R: 281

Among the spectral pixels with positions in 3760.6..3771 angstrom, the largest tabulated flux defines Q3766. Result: 286.7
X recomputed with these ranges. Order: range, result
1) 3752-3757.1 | 289.5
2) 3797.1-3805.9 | 258.7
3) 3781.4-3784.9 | 279.4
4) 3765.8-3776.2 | 272.3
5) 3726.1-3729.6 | 340.1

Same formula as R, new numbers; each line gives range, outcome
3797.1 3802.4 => 262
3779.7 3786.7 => 279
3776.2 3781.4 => 272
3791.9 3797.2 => 265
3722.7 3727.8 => 322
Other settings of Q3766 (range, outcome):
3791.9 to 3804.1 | 274.8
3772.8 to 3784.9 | 281.9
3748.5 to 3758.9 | 300.7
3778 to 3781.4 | 274.7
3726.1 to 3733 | 343.3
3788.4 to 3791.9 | 274.5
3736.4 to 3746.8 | 273.8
